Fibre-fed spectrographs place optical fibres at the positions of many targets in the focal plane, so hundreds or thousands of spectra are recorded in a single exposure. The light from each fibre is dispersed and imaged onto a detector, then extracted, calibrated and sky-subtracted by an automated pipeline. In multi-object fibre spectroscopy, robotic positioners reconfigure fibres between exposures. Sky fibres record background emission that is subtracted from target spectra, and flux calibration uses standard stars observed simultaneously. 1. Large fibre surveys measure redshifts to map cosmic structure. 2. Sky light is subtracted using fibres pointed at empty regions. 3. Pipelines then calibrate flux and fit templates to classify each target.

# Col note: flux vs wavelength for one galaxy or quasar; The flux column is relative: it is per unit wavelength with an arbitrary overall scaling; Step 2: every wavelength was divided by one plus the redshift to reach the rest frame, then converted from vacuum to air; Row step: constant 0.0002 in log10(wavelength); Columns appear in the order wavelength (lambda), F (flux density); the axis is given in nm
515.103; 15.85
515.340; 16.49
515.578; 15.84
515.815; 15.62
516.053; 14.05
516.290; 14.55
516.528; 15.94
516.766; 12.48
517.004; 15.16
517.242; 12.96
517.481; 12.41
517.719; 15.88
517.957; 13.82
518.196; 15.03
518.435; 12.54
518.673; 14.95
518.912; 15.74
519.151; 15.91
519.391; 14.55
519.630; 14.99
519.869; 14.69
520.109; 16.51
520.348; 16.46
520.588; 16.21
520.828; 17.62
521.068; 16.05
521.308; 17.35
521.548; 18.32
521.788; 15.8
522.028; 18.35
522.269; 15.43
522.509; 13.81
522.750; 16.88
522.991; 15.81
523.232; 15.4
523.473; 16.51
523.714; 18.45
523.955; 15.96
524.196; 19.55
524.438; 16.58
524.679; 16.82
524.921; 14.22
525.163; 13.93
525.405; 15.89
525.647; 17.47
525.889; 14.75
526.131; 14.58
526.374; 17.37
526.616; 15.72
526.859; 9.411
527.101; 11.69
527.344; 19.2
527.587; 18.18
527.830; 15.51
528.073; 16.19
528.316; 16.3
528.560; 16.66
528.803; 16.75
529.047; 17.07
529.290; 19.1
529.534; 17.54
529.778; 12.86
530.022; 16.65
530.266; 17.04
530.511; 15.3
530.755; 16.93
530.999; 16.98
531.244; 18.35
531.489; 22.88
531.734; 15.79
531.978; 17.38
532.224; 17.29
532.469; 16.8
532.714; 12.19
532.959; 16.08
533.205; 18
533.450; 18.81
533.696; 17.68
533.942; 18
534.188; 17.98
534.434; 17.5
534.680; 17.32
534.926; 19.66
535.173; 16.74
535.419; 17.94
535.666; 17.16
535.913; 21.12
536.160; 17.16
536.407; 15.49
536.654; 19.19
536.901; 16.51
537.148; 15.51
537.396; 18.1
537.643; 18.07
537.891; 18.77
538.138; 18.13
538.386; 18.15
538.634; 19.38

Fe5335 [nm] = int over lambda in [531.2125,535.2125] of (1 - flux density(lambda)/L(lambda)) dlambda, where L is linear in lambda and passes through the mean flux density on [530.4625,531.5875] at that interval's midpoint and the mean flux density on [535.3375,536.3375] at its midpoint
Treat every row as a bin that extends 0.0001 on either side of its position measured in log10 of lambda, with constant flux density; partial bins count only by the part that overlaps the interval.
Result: 0.14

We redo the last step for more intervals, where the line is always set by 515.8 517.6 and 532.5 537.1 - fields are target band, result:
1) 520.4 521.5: -0.15 nm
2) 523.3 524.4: -0.15 nm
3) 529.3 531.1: 0.02 nm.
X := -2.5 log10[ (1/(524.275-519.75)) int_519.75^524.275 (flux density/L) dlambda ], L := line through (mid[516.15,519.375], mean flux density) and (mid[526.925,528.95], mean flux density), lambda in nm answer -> -0.098 mag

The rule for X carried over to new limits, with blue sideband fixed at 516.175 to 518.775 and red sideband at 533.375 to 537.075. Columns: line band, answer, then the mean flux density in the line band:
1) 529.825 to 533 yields 0.01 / 16.8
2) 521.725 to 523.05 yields -0.06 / 16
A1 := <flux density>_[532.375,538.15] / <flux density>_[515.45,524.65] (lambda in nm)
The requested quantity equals 1.12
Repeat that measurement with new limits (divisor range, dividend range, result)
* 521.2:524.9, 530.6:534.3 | 1.04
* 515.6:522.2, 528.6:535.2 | 1.12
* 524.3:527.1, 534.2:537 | 1.19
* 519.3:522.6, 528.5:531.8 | 1.06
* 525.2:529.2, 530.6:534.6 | 1.10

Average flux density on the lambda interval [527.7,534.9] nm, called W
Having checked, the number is 17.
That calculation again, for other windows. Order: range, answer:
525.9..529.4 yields 15.9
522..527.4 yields 15.7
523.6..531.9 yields 16.4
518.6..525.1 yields 16.2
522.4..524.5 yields 16.6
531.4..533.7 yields 17.2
